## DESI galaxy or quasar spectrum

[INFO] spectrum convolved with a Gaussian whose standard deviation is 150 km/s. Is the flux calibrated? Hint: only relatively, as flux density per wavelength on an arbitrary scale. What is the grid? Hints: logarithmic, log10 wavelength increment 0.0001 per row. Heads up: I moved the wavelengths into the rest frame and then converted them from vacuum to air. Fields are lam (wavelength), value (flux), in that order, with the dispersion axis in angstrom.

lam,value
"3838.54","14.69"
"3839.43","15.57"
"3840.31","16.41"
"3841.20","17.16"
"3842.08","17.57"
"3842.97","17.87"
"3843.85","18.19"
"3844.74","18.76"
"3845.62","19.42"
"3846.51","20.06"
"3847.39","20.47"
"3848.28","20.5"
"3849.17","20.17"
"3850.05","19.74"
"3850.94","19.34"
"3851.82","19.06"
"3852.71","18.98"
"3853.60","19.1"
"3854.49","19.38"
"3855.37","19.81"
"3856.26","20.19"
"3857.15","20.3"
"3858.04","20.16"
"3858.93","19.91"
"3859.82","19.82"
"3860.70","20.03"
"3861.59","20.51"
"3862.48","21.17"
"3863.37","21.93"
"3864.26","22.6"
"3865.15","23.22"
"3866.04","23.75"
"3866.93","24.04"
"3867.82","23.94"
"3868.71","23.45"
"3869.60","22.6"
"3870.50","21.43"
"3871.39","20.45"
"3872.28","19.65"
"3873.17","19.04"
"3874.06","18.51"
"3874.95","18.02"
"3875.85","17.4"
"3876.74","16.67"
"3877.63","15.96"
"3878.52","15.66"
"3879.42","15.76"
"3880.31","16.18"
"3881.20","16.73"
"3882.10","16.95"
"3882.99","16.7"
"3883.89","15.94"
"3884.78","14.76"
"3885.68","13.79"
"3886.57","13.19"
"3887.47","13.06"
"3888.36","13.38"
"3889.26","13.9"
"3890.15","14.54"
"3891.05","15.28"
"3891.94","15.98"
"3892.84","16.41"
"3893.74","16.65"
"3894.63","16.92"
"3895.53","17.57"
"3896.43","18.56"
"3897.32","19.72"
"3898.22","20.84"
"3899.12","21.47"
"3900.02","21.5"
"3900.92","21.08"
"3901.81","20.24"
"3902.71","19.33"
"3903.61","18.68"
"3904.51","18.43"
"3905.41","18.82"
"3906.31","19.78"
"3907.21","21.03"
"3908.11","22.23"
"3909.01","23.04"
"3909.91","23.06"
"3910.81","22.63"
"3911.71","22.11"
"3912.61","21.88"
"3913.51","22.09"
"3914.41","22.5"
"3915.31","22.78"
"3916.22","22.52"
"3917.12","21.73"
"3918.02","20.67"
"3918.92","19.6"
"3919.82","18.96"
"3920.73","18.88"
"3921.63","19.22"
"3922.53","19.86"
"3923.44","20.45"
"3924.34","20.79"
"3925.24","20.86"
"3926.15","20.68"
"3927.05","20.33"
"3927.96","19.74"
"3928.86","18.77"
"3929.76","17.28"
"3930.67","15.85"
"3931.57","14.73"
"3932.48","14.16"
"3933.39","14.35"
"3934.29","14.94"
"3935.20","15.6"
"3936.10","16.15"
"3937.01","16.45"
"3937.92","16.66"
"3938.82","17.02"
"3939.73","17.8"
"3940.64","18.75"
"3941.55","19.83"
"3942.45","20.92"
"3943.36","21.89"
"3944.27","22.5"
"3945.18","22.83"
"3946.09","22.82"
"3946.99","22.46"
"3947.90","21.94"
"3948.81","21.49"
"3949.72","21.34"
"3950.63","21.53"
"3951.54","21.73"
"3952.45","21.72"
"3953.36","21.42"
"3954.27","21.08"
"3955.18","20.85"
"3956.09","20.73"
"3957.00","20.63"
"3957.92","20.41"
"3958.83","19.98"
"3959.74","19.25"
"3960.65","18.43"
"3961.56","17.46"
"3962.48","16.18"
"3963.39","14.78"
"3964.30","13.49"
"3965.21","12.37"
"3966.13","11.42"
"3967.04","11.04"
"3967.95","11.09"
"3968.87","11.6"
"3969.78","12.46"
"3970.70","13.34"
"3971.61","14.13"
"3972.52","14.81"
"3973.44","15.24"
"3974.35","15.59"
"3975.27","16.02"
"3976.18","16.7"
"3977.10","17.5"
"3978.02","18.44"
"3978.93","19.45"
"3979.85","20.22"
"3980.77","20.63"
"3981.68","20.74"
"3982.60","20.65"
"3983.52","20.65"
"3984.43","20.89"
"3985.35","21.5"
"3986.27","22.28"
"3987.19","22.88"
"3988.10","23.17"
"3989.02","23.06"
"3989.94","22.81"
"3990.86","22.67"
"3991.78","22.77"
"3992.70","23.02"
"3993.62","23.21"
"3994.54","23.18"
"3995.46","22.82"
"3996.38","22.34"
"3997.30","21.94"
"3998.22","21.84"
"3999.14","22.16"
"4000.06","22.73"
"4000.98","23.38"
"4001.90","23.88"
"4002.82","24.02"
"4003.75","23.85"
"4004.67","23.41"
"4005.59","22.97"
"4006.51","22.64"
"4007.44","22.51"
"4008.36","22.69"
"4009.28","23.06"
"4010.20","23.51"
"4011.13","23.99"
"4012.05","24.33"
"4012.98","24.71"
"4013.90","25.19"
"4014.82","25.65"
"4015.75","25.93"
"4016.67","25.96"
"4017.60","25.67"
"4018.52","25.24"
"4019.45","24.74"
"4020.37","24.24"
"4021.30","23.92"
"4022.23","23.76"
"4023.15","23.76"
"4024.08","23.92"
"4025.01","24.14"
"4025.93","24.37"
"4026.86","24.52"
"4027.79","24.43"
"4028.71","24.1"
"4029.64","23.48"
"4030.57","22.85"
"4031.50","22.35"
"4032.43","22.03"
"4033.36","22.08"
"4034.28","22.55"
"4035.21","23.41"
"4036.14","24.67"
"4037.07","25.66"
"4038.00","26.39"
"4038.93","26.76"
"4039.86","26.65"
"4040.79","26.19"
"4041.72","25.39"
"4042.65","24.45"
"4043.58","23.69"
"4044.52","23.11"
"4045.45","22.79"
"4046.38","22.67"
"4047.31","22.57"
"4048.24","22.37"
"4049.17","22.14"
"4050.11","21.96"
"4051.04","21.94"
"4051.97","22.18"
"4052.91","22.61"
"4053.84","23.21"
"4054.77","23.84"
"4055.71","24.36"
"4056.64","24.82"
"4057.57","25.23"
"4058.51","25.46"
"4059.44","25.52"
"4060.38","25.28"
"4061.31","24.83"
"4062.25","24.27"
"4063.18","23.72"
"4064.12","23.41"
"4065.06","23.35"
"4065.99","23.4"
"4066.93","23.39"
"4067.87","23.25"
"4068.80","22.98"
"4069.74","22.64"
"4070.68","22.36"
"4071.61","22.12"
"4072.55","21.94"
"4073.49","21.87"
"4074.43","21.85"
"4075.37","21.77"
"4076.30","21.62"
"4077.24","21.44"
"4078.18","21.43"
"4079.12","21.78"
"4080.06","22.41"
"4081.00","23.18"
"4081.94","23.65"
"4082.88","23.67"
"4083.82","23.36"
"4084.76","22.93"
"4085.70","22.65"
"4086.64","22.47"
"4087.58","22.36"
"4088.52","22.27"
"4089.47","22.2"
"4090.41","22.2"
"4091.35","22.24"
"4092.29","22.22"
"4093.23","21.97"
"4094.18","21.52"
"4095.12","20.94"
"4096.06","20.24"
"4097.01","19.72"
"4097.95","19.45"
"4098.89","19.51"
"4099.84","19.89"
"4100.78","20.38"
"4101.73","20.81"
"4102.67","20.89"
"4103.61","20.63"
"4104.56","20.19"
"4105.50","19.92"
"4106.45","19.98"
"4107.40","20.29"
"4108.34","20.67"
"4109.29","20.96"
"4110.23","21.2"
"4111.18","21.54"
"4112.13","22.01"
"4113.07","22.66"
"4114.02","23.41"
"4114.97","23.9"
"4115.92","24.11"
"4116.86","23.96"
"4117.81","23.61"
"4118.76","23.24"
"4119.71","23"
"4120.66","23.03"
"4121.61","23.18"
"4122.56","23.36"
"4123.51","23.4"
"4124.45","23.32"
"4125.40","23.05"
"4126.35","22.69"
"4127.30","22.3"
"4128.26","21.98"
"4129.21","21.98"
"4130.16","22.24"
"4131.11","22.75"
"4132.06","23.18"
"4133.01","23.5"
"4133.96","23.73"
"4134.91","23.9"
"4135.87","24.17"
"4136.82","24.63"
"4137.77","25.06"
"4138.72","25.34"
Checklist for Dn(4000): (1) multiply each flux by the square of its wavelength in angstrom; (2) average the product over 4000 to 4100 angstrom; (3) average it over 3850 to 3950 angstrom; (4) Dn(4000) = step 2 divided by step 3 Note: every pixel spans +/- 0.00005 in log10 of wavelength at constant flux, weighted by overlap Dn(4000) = 1.3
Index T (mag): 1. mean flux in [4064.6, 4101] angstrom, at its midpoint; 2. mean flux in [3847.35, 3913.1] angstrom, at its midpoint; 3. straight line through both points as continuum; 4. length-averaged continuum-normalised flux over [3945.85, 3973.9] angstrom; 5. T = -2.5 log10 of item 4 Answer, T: 0.15 mag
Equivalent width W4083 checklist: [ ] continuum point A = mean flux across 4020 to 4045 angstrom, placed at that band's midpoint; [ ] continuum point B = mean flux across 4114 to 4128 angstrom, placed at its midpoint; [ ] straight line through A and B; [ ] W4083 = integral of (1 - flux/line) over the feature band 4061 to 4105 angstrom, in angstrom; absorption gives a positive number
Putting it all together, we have 3.0 angstrom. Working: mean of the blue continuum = 24.2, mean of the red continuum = 23.3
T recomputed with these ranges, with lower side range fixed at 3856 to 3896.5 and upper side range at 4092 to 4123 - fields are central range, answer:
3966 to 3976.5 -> 0.395 mag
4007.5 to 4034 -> -0.182 mag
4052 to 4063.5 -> -0.167 mag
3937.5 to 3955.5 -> -0.084 mag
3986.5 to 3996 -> -0.153 mag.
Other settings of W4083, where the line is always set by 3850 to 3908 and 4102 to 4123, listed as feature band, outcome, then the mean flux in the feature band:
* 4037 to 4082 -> -4.5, 23.4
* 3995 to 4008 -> -1.5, 22.9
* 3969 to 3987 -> 2.0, 17.9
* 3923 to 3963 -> 0.7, 19.3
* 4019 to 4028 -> -1.5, 24.2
